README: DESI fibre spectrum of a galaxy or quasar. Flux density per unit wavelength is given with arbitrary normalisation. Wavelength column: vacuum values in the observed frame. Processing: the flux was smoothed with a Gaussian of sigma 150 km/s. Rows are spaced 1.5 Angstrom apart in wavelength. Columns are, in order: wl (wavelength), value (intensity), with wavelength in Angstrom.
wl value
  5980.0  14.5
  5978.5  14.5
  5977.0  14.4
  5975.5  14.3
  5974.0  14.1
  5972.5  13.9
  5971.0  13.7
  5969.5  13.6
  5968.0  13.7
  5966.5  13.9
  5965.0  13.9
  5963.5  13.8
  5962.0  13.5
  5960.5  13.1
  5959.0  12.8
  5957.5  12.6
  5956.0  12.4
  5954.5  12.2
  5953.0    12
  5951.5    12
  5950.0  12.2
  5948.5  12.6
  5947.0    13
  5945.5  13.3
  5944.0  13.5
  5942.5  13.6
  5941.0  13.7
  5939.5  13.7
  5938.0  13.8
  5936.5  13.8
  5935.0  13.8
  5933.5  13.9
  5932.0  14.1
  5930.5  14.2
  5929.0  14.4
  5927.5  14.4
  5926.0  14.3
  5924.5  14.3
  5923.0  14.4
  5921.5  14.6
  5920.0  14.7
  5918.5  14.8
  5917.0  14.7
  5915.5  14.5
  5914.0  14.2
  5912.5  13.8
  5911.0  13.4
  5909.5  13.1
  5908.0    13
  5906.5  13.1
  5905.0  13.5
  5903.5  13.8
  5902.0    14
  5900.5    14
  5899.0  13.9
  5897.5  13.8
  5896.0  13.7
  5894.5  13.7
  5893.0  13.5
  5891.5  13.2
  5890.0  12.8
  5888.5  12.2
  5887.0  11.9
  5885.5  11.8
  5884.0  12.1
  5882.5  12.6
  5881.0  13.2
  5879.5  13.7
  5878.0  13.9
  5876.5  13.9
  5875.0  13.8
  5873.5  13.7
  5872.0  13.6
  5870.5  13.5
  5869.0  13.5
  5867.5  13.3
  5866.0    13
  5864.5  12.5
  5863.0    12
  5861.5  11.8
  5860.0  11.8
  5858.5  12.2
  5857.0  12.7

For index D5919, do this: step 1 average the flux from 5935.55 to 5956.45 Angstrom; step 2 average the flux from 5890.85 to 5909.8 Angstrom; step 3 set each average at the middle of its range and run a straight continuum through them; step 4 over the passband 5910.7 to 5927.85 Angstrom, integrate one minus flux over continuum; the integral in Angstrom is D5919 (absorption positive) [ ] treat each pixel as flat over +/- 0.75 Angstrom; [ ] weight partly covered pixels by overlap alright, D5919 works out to -1.3 Angstrom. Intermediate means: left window 13.6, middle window 14.4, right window 13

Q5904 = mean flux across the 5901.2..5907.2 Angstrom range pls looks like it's 13.6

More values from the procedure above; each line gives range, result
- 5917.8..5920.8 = 14.7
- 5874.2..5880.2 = 13.8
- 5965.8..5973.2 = 13.8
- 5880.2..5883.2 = 12.9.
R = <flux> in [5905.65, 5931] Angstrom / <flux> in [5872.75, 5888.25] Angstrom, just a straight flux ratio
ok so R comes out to 1.1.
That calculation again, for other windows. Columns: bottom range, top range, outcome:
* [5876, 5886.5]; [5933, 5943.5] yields 1.06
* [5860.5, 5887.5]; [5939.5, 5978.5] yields 1.02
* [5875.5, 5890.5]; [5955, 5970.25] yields 1.04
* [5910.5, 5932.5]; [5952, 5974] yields 0.92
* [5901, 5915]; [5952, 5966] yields 0.95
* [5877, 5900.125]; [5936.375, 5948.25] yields 1.03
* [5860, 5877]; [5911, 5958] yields 1.04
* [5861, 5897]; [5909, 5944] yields 1.08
